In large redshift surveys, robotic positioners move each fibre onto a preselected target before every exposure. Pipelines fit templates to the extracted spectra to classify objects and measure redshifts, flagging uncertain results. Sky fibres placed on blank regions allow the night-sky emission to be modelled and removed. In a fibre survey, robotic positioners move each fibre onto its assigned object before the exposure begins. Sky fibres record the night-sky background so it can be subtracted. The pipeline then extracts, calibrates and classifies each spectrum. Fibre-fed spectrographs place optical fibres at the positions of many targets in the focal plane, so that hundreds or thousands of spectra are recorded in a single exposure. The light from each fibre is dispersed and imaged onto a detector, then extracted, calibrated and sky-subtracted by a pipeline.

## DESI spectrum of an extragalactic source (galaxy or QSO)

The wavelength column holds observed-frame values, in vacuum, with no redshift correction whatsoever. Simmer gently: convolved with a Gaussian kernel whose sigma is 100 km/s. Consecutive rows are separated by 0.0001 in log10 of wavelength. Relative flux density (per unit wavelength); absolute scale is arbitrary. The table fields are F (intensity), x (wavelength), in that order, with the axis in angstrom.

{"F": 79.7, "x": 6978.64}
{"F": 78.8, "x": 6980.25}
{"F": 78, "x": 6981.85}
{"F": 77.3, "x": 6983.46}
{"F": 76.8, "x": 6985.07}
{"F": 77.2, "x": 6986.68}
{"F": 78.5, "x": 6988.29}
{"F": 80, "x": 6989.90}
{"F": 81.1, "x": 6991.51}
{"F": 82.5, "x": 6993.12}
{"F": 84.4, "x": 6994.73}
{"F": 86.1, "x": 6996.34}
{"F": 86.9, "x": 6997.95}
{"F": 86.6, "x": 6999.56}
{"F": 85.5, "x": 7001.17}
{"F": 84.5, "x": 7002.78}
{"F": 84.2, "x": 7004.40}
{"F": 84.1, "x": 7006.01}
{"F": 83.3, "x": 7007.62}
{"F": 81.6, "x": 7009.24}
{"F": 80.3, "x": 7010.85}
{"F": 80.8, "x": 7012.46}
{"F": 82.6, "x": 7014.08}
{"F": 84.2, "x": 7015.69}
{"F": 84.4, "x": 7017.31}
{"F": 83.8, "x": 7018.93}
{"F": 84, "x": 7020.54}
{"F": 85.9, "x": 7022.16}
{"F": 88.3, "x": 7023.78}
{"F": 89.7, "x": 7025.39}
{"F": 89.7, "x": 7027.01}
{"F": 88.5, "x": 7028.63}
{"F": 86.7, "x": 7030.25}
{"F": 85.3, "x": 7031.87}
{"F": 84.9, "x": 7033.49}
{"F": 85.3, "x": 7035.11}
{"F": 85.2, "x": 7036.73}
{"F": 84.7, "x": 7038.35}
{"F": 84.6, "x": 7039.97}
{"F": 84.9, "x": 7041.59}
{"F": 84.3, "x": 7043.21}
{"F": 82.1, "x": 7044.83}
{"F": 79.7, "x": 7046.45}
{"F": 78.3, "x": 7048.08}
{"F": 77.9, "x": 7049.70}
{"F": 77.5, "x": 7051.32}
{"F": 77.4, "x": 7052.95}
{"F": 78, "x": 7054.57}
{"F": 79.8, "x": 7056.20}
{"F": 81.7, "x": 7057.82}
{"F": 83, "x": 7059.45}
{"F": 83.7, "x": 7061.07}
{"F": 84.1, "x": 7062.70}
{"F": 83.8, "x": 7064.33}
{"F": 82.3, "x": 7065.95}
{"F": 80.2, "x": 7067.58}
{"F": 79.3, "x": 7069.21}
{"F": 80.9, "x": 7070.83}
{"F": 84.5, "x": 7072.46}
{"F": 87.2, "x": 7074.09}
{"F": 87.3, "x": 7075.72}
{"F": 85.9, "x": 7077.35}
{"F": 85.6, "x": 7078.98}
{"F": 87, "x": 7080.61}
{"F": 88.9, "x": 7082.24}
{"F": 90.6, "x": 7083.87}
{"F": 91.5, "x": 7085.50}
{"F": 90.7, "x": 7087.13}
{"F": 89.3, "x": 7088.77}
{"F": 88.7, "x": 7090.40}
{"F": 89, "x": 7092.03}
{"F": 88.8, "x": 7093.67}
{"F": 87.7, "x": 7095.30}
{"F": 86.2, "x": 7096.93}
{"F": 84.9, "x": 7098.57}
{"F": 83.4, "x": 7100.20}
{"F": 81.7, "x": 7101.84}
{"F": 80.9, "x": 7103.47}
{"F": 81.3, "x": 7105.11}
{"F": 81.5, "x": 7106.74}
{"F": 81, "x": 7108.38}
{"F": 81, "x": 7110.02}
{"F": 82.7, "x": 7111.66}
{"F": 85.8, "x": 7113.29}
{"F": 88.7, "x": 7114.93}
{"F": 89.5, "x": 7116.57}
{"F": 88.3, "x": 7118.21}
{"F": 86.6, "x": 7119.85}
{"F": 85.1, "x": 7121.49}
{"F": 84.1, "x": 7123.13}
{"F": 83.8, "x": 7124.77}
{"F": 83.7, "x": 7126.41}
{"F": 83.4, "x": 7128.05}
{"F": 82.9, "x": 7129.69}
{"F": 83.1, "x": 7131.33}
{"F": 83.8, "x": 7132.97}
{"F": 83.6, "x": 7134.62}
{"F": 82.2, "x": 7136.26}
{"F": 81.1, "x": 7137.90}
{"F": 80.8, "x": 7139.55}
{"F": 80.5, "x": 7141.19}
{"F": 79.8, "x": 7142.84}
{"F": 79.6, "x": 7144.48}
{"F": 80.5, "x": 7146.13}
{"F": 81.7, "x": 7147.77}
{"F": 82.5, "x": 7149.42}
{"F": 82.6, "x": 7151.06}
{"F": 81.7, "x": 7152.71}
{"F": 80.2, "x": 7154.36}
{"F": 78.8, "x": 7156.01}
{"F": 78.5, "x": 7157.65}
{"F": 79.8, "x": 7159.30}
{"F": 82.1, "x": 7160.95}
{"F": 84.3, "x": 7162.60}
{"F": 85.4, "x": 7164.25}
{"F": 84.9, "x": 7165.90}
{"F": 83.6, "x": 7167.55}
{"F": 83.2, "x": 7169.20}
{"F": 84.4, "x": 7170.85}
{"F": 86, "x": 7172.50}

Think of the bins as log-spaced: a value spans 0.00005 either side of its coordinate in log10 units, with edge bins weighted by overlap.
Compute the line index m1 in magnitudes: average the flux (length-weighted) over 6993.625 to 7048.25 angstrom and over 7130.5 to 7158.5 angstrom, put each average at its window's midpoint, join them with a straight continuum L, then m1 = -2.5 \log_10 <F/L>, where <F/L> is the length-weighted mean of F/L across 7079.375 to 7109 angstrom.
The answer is -0.05 mag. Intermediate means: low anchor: 84.6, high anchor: 81.2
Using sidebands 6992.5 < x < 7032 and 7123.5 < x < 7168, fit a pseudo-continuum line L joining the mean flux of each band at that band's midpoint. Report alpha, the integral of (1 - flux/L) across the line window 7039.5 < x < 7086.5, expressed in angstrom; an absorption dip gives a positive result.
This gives 0.4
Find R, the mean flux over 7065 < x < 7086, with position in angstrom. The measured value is 85.4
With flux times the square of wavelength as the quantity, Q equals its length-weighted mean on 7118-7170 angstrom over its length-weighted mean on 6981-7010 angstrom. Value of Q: 1.05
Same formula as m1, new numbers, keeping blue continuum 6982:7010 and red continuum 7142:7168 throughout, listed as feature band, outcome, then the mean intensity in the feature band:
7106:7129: -0.04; 84.6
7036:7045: -0.03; 84.5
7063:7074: 0.00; 82.3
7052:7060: 0.03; 79.8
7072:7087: -0.08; 87.8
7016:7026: -0.05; 85.8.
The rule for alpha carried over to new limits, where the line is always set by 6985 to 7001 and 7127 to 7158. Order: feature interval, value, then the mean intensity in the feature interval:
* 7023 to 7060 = -0.56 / 83.4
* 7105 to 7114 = -0.06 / 82.3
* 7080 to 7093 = -1.21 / 89.5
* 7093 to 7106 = -0.40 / 84.4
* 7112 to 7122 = -0.68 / 87.2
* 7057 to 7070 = -0.04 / 82.3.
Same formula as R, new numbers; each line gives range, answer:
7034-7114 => 83.9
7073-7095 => 88.4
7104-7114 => 82.1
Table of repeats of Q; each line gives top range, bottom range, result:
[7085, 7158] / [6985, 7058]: 1.04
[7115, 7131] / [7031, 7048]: 1.04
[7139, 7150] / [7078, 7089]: 0.92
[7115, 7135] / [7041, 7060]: 1.08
